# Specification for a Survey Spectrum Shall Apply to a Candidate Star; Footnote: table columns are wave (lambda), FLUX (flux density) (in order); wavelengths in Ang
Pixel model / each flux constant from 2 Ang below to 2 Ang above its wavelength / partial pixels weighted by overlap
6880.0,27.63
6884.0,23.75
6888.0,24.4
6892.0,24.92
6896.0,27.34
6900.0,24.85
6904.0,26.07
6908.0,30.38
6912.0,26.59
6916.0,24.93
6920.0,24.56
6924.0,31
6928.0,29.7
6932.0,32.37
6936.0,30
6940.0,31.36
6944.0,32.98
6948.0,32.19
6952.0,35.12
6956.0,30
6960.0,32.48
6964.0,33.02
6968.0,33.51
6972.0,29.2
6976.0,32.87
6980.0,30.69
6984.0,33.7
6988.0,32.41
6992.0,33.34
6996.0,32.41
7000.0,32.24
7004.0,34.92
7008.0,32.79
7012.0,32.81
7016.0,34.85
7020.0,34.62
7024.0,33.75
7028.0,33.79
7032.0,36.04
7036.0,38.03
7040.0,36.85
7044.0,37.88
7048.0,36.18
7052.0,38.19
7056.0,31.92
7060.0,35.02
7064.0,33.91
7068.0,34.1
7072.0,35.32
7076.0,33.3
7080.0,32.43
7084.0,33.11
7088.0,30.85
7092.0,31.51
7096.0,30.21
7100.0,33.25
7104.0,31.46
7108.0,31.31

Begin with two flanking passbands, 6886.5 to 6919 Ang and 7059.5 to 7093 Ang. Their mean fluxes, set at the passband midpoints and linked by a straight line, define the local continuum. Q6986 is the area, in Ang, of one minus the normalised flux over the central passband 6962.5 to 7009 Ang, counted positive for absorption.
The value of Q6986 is -4.8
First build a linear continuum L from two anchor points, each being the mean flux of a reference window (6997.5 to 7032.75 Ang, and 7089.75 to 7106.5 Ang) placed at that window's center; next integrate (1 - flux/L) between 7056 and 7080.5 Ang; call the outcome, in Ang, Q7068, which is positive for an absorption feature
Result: -1.2 Ang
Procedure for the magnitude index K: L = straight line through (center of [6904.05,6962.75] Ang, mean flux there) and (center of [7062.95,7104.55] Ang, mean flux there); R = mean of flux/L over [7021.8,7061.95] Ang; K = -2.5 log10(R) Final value -0.12 mag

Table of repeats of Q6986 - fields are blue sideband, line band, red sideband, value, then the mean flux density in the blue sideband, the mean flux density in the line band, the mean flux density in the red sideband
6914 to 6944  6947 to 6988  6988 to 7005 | -1.1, 29.4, 32.3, 33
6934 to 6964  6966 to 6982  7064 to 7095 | 0.3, 32.1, 31.6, 32.9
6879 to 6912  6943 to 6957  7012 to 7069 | -1.5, 26.1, 32.7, 35.3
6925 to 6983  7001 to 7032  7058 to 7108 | -1.6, 31.8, 34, 32.8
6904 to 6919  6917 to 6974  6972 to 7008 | -3.4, 27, 31.1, 32.6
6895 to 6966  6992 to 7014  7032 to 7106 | -0.7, 29.8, 33.1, 34.1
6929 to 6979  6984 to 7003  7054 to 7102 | -0.3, 32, 32.8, 32.9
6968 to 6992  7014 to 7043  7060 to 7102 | -2.7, 32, 35.5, 32.9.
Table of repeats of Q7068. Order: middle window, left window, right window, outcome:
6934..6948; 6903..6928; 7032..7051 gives -1.0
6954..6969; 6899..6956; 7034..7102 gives -0.7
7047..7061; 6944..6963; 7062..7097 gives -1.1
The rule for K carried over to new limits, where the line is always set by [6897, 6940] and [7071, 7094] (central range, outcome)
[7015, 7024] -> -0.12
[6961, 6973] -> -0.09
